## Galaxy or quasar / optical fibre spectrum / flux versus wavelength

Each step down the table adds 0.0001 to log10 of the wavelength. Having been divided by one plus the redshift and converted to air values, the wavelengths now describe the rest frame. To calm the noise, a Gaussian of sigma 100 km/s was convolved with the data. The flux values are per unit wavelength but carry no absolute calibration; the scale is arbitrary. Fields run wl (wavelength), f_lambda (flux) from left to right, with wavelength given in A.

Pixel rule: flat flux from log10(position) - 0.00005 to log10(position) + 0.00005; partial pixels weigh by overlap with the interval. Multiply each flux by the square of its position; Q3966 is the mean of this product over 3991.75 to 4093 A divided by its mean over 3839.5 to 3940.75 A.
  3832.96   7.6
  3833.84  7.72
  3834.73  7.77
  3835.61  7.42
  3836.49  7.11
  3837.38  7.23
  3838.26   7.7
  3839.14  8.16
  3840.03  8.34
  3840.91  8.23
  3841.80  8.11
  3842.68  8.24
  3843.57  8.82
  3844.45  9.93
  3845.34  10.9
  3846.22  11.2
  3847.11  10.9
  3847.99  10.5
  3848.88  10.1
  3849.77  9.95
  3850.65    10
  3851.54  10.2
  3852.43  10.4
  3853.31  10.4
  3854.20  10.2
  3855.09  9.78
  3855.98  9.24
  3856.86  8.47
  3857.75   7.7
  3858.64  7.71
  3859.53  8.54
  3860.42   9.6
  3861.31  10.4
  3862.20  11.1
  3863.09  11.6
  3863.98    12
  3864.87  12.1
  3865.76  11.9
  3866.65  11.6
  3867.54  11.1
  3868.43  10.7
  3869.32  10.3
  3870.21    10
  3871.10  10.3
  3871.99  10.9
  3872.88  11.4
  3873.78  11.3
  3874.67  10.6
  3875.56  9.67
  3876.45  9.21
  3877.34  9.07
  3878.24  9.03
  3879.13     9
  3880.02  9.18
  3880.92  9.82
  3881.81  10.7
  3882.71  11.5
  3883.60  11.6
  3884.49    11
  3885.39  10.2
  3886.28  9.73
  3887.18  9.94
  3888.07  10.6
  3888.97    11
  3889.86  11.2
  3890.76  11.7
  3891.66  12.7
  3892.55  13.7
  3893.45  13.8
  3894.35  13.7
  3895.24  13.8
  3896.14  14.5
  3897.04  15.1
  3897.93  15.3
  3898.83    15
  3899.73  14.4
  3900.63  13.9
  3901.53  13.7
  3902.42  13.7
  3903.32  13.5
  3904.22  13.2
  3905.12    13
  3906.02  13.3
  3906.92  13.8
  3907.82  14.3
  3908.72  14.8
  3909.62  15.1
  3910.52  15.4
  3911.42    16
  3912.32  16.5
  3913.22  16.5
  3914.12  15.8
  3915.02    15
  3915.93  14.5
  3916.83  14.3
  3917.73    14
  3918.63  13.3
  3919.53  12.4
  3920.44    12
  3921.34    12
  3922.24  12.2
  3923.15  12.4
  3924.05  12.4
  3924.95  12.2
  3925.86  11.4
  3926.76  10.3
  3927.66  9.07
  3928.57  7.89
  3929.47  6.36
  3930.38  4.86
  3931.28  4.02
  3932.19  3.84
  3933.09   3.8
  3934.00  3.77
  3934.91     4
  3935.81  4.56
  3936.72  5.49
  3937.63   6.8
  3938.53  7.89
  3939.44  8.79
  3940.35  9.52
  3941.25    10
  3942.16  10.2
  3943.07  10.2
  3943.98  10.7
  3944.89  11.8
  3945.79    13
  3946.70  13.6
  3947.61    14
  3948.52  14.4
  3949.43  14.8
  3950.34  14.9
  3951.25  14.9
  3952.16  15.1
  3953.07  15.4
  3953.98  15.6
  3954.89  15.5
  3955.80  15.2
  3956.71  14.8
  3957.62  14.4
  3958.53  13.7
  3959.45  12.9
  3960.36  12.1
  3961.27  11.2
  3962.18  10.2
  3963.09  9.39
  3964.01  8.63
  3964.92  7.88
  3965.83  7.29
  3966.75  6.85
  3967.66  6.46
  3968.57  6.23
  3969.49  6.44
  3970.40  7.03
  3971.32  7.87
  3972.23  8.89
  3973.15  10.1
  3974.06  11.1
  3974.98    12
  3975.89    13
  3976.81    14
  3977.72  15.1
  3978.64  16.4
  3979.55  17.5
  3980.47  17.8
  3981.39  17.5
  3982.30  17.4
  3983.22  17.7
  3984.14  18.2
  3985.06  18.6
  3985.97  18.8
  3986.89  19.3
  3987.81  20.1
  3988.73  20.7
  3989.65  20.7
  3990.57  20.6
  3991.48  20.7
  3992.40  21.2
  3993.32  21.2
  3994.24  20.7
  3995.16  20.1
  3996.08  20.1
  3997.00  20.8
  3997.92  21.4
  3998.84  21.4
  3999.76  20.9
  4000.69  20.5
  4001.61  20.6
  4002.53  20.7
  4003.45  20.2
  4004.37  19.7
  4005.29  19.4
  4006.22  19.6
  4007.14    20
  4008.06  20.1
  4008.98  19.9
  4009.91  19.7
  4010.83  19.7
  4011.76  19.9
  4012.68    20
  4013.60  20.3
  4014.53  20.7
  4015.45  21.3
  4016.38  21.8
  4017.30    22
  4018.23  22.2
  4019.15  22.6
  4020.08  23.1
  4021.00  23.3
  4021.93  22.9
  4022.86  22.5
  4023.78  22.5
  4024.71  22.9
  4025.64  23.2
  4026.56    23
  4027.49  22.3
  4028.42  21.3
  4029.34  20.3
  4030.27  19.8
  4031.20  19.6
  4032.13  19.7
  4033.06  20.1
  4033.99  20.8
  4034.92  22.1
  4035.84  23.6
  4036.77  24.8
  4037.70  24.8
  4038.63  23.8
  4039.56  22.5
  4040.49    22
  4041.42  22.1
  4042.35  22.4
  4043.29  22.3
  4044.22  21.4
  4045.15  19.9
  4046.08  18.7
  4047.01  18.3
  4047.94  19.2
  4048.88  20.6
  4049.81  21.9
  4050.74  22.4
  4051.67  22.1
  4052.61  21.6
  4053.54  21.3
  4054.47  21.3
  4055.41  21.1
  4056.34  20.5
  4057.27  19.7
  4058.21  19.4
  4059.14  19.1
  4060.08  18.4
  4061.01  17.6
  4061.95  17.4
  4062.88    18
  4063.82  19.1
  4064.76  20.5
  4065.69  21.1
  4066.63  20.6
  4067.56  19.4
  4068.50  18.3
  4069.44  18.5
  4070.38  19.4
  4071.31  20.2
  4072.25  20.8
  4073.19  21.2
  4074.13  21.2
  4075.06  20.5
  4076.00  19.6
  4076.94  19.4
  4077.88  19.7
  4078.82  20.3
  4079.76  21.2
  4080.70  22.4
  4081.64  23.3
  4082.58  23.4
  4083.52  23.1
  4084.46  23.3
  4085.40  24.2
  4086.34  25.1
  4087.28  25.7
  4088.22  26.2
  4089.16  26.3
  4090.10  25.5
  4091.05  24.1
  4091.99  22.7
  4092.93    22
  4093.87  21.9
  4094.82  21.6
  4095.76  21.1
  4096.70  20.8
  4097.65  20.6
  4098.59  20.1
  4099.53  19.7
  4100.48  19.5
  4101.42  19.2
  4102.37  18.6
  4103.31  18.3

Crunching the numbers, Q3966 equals 2.1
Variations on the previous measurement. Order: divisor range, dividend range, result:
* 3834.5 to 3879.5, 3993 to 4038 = 2.36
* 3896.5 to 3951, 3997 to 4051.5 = 1.92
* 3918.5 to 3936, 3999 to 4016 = 2.45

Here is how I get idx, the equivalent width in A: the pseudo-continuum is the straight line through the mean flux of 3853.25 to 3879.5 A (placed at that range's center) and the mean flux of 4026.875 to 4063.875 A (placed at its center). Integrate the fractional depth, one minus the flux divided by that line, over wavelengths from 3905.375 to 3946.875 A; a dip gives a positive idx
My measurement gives 8.2 A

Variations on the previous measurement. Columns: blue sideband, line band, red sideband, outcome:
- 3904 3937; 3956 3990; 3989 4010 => 8.42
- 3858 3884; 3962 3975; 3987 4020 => 7.00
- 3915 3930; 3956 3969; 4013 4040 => 4.45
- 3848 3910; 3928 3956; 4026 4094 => 9.40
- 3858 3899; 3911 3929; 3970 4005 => 0.76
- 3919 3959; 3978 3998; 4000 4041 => -2.57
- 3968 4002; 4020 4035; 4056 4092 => -2.23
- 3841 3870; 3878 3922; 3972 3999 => -0.93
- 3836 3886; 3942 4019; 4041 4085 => 1.25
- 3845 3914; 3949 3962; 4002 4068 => 1.57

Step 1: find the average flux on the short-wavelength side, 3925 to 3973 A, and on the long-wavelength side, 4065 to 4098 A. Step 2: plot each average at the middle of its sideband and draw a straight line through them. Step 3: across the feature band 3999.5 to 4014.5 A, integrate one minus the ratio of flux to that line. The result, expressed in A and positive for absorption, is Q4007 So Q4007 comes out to -4.92 A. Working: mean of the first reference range 9.91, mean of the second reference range 21.8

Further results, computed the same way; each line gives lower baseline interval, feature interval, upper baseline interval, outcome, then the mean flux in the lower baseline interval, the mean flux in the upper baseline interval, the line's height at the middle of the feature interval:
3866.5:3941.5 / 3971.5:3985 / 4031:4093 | 1.1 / 11.3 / 21.3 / 16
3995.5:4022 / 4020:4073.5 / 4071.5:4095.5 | 1.8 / 20.8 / 22.5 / 21.7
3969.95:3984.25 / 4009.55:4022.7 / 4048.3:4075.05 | -3.7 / 13.7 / 20.1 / 16.7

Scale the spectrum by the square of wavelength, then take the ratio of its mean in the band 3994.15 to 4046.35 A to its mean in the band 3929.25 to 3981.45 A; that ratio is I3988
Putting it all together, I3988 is 2.1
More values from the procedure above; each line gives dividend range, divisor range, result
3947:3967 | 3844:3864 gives 1.34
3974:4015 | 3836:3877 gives 2.08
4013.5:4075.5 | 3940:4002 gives 1.48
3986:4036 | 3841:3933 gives 1.97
